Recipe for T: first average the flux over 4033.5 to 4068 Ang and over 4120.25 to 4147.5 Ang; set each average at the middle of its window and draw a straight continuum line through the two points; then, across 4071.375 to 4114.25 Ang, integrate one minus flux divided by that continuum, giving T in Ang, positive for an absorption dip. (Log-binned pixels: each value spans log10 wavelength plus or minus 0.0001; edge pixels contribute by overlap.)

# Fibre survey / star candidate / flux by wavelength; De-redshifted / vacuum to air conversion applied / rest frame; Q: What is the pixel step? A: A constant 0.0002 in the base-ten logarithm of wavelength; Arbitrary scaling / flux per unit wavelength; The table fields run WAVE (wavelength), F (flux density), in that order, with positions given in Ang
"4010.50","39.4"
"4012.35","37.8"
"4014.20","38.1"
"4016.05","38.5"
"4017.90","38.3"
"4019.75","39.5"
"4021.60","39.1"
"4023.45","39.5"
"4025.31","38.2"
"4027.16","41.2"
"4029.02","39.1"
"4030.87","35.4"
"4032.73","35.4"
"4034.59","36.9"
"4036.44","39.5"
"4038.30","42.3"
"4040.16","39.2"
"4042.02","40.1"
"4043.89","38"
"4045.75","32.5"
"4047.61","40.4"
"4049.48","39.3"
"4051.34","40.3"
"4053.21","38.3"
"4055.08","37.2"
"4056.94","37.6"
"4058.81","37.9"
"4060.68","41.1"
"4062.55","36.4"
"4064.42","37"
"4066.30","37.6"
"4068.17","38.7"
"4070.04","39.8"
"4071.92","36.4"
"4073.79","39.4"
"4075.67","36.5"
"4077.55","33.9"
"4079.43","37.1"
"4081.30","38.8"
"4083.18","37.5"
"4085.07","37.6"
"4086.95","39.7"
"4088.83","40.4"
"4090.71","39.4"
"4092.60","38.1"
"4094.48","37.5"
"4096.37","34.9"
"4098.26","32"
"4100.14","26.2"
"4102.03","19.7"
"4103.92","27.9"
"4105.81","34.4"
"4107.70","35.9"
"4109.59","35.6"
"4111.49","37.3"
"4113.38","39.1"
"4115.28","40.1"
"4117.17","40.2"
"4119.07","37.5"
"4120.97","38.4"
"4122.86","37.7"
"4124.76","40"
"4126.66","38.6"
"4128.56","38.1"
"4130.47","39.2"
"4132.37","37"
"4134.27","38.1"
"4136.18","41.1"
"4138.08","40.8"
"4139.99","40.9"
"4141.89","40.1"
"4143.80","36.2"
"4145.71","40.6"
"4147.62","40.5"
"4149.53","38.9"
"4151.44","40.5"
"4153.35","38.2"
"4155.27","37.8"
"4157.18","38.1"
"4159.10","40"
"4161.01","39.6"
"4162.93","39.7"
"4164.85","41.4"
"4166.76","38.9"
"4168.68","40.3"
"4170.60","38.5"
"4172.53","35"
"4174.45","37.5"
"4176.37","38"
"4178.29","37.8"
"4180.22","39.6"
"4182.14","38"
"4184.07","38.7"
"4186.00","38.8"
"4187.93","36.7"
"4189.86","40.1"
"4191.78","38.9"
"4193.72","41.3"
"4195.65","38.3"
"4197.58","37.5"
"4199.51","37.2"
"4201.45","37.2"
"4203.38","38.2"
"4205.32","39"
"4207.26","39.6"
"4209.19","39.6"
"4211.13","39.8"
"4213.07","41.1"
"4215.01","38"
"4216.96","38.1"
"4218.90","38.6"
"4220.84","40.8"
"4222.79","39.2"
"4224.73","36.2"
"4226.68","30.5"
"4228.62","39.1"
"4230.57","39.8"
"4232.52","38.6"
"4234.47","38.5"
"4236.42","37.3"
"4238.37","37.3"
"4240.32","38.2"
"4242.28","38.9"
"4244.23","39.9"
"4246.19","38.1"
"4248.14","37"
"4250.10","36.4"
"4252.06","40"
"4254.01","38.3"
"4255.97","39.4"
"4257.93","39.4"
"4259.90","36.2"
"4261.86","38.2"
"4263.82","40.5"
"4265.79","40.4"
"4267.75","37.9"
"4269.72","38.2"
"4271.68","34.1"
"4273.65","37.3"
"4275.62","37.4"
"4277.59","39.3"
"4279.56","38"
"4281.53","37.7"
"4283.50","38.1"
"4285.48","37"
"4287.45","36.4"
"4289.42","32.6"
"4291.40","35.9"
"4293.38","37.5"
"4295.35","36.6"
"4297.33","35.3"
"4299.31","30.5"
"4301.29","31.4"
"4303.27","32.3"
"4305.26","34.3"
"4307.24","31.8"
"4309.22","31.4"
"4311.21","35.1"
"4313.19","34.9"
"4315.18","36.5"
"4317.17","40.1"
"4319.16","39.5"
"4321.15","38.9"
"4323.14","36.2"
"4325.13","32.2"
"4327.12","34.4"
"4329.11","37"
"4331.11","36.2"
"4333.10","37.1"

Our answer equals 3.7 Ang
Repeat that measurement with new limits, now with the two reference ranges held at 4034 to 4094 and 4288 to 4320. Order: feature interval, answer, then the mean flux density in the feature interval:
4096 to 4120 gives 2.38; 33.9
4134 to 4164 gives -1.99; 39.5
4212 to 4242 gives -1.87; 38.1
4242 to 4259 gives -1.46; 38.6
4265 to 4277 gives -0.80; 37.6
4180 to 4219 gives -2.68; 38.8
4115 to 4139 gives -1.03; 39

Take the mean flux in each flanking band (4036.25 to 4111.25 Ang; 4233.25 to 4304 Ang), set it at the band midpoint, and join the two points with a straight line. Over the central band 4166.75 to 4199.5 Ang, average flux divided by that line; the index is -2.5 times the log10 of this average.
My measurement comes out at -0.04 mag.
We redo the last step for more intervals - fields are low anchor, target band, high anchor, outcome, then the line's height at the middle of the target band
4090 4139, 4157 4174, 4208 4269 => -0.05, 37.2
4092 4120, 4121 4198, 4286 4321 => -0.13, 34.5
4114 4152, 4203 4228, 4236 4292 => 0.00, 38.3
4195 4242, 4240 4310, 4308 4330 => 0.01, 37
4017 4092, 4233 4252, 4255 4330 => -0.04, 36.7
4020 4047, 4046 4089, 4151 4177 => 0.01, 38.5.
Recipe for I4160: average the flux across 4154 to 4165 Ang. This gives 39.2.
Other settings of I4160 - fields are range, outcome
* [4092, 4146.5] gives 36.7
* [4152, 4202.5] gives 38.6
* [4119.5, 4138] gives 38.8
